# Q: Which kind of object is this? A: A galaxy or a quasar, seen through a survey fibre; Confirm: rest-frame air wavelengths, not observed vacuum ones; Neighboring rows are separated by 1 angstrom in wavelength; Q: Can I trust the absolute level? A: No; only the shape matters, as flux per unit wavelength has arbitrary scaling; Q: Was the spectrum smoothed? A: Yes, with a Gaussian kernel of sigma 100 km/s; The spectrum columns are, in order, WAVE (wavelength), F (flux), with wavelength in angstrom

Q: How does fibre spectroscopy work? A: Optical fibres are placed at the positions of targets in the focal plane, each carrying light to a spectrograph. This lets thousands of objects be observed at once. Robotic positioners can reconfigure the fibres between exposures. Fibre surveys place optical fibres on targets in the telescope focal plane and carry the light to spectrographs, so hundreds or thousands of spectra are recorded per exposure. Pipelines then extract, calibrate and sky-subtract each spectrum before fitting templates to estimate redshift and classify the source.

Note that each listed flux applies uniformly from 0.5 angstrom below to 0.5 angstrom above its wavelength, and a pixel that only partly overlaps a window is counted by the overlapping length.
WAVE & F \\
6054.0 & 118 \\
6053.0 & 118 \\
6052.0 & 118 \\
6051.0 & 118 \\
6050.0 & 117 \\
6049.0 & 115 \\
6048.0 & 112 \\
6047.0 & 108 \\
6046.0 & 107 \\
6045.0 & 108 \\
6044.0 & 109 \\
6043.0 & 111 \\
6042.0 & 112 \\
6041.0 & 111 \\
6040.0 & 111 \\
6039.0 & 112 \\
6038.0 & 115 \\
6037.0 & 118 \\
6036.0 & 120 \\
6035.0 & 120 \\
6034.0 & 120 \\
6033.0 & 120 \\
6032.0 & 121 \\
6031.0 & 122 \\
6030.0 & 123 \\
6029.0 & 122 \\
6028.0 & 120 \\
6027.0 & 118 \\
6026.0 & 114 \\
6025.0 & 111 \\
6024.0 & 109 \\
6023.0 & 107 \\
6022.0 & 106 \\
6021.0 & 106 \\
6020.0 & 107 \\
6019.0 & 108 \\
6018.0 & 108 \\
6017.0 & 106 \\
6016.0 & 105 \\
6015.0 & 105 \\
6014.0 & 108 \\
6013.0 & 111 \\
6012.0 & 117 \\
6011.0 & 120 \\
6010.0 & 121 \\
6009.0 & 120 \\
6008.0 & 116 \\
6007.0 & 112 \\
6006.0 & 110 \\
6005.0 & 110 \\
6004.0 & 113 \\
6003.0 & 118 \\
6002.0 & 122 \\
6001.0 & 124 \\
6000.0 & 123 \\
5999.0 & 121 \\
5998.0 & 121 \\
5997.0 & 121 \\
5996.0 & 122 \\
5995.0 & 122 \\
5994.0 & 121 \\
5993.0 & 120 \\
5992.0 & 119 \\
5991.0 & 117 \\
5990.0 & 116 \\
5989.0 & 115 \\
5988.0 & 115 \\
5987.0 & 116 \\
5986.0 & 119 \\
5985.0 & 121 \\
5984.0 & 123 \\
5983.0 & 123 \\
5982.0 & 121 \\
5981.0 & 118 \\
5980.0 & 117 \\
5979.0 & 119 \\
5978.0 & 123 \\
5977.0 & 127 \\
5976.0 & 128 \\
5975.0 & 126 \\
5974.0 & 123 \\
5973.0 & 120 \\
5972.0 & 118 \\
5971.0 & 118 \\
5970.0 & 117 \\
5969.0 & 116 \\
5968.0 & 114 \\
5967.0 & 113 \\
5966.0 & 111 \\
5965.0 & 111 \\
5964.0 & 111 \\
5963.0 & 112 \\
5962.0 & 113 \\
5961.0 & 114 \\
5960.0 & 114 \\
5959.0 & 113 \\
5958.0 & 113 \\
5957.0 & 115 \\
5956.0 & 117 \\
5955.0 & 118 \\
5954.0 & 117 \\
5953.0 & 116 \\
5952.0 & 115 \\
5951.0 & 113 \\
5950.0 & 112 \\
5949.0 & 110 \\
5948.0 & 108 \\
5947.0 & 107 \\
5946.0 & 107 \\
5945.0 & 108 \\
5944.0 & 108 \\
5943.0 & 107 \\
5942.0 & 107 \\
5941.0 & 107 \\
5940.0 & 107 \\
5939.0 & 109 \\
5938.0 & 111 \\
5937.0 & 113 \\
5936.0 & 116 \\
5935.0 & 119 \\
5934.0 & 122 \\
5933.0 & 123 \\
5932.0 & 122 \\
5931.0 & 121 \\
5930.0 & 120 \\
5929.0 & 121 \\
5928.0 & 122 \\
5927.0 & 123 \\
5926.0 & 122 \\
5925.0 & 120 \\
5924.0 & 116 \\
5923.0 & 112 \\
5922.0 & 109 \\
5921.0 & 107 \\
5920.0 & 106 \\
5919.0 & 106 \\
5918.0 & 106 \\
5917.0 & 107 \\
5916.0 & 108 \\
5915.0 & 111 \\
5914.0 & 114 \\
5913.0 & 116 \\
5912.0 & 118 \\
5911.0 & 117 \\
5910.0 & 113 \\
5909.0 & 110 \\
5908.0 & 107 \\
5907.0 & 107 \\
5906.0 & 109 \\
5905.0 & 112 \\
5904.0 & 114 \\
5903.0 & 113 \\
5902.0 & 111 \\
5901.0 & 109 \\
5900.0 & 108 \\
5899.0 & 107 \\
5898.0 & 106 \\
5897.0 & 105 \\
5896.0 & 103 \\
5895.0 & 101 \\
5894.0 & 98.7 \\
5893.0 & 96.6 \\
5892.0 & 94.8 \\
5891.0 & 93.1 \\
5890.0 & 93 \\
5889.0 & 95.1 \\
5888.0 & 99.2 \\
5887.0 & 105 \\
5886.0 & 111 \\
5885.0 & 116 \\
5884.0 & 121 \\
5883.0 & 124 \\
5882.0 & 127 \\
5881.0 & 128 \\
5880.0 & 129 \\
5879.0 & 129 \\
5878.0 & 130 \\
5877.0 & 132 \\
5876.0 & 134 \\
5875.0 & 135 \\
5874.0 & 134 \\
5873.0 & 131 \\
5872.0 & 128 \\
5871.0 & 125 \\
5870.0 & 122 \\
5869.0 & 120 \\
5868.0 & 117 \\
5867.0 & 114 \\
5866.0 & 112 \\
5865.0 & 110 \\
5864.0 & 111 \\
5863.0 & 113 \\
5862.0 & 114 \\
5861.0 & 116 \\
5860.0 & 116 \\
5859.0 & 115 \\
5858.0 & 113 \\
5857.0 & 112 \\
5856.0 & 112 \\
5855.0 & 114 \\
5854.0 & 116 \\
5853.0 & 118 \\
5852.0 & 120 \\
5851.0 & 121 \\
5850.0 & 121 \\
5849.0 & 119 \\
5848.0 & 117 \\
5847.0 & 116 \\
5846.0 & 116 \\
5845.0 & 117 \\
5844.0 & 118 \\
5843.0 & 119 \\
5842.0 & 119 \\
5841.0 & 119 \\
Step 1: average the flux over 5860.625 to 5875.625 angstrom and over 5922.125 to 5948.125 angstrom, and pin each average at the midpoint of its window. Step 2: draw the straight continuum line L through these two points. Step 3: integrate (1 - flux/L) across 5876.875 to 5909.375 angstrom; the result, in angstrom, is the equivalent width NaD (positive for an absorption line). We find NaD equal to 2.2 angstrom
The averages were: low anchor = 120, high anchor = 115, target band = 110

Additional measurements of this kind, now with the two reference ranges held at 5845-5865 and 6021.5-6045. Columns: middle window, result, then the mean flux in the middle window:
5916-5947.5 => 0.62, 113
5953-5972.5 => 0.14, 115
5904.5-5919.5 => 0.62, 111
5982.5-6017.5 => -0.51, 117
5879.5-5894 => 0.81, 109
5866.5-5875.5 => -0.74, 125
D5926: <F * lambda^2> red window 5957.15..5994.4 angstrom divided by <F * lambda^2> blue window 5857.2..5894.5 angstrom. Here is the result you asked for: 1.05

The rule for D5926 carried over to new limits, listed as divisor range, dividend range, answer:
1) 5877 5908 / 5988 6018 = 1.10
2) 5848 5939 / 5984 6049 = 1.05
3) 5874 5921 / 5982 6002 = 1.11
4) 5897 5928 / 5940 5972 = 1.02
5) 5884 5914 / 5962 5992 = 1.13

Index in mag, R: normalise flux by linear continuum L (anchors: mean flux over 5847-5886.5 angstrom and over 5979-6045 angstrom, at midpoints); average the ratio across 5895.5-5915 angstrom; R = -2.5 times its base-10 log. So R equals 0.08 mag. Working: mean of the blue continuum 120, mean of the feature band 110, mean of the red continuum 116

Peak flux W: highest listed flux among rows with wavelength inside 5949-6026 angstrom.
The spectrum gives 128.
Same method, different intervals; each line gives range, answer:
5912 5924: 118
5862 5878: 135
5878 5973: 130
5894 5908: 114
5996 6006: 124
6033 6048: 120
